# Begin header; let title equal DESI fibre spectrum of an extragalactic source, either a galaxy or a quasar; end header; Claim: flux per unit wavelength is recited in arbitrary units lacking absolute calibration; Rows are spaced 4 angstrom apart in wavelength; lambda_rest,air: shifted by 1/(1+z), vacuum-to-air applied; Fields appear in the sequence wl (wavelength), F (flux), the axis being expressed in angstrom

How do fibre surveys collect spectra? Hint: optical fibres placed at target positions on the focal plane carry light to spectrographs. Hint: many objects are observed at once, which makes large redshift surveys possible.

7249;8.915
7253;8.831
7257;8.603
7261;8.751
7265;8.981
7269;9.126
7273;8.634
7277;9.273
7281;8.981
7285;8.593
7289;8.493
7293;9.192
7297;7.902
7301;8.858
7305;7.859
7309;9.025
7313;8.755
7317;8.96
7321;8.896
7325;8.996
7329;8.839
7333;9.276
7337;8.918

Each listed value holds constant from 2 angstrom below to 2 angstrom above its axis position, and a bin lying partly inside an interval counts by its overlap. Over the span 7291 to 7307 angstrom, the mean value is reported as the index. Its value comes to 8.45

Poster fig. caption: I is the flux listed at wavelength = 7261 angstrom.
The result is 8.751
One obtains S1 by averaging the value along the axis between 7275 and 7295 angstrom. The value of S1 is 8.91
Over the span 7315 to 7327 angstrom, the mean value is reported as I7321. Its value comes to 8.95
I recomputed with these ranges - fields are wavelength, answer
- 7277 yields 9.273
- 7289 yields 8.493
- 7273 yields 8.634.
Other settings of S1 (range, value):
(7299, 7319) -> 8.69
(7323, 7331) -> 8.92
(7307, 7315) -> 8.89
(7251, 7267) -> 8.79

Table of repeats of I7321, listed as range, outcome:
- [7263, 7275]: 8.91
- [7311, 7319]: 8.86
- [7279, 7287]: 8.79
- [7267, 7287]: 8.92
